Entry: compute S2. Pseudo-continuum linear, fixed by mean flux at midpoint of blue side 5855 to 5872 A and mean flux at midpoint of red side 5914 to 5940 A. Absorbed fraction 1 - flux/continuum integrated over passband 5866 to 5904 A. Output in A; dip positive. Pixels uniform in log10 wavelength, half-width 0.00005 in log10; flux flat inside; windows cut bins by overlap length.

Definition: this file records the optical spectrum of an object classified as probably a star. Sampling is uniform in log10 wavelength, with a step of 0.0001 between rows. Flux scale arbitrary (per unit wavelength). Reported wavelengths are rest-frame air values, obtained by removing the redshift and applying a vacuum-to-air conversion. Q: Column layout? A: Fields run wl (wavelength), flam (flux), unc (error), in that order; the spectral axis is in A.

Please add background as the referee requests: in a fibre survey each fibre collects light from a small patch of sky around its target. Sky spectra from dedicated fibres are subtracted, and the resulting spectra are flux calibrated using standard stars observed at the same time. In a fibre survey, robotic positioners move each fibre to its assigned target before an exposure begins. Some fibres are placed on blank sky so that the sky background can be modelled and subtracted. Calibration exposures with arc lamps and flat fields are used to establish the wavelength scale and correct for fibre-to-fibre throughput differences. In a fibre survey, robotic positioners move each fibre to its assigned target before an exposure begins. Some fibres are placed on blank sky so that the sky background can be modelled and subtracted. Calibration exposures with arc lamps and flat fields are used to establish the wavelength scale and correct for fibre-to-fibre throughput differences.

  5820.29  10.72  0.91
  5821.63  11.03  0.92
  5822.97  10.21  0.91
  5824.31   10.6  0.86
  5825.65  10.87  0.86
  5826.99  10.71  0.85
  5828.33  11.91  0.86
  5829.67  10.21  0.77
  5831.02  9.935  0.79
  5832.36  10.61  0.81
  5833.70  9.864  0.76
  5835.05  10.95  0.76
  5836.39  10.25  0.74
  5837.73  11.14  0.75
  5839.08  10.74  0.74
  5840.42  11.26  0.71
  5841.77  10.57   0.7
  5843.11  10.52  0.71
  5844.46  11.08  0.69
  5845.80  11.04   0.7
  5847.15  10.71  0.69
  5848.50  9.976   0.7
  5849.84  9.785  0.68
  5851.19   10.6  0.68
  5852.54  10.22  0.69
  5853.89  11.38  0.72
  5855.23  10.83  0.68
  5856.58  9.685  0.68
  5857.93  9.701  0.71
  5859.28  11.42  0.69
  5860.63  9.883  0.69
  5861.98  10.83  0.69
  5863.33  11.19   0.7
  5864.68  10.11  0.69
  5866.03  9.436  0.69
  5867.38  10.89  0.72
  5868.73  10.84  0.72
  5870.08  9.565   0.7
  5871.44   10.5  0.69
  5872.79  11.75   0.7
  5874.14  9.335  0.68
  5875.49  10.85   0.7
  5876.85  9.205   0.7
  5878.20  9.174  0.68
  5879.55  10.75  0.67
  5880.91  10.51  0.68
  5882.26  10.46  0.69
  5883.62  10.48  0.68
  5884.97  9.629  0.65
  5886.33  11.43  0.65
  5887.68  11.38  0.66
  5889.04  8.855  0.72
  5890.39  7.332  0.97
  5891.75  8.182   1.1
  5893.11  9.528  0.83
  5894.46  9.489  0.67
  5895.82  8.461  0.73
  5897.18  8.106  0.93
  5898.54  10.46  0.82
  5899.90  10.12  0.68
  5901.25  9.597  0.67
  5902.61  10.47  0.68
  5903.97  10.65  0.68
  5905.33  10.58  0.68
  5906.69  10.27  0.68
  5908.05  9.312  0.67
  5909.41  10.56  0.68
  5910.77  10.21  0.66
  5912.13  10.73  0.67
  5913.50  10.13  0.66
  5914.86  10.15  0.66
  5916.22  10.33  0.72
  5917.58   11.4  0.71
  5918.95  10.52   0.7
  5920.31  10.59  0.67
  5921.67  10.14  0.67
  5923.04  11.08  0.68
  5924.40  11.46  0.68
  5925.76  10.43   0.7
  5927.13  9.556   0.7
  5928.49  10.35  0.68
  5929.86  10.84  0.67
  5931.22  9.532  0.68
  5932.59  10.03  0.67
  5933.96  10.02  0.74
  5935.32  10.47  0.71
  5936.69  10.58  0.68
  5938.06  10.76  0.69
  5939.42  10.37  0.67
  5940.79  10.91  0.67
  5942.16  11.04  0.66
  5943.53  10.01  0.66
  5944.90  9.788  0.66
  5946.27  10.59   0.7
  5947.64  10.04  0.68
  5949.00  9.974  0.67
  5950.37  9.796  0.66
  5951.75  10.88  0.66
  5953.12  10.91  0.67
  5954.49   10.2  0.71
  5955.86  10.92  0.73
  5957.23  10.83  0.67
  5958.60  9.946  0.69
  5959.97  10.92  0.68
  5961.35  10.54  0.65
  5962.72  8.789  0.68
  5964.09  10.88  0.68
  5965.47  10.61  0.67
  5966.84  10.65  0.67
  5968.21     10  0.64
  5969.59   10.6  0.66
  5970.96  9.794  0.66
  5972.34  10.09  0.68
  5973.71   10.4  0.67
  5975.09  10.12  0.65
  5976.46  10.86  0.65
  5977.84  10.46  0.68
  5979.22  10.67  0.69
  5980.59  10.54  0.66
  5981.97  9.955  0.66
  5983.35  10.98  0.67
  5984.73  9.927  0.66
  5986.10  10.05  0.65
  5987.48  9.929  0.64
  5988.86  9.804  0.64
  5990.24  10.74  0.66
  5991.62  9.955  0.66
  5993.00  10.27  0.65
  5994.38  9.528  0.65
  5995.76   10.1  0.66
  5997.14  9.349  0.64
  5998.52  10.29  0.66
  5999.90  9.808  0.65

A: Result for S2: 1.8 A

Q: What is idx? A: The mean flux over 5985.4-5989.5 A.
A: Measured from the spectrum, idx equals 9.94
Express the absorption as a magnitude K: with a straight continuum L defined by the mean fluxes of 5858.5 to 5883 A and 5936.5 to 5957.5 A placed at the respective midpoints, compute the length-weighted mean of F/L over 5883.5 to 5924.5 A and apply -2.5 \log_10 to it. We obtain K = 0.04 mag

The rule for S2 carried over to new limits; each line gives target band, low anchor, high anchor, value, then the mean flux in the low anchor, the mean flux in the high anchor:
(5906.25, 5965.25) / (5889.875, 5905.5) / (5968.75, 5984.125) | -3.1 A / 9.4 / 10.4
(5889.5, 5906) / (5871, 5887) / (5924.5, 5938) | 1.5 A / 10.3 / 10.3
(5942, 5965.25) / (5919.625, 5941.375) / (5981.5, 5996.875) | -0.1 A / 10.4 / 10.1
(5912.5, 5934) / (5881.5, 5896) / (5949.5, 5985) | -1.0 A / 9.61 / 10.4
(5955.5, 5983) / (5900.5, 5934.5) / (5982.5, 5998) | -0.6 A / 10.4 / 10.1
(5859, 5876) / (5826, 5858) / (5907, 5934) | 0.1 A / 10.6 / 10.4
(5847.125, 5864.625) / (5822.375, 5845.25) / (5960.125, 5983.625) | 0.3 A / 10.7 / 10.3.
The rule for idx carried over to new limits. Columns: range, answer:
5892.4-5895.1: 9.51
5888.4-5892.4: 8.12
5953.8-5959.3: 10.5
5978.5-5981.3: 10.6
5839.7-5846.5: 10.9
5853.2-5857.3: 10.6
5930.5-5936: 10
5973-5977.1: 10.5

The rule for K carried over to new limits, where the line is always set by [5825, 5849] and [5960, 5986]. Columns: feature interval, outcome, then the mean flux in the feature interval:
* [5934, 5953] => 0.00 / 10.4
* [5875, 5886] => 0.04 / 10.2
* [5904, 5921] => 0.01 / 10.4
